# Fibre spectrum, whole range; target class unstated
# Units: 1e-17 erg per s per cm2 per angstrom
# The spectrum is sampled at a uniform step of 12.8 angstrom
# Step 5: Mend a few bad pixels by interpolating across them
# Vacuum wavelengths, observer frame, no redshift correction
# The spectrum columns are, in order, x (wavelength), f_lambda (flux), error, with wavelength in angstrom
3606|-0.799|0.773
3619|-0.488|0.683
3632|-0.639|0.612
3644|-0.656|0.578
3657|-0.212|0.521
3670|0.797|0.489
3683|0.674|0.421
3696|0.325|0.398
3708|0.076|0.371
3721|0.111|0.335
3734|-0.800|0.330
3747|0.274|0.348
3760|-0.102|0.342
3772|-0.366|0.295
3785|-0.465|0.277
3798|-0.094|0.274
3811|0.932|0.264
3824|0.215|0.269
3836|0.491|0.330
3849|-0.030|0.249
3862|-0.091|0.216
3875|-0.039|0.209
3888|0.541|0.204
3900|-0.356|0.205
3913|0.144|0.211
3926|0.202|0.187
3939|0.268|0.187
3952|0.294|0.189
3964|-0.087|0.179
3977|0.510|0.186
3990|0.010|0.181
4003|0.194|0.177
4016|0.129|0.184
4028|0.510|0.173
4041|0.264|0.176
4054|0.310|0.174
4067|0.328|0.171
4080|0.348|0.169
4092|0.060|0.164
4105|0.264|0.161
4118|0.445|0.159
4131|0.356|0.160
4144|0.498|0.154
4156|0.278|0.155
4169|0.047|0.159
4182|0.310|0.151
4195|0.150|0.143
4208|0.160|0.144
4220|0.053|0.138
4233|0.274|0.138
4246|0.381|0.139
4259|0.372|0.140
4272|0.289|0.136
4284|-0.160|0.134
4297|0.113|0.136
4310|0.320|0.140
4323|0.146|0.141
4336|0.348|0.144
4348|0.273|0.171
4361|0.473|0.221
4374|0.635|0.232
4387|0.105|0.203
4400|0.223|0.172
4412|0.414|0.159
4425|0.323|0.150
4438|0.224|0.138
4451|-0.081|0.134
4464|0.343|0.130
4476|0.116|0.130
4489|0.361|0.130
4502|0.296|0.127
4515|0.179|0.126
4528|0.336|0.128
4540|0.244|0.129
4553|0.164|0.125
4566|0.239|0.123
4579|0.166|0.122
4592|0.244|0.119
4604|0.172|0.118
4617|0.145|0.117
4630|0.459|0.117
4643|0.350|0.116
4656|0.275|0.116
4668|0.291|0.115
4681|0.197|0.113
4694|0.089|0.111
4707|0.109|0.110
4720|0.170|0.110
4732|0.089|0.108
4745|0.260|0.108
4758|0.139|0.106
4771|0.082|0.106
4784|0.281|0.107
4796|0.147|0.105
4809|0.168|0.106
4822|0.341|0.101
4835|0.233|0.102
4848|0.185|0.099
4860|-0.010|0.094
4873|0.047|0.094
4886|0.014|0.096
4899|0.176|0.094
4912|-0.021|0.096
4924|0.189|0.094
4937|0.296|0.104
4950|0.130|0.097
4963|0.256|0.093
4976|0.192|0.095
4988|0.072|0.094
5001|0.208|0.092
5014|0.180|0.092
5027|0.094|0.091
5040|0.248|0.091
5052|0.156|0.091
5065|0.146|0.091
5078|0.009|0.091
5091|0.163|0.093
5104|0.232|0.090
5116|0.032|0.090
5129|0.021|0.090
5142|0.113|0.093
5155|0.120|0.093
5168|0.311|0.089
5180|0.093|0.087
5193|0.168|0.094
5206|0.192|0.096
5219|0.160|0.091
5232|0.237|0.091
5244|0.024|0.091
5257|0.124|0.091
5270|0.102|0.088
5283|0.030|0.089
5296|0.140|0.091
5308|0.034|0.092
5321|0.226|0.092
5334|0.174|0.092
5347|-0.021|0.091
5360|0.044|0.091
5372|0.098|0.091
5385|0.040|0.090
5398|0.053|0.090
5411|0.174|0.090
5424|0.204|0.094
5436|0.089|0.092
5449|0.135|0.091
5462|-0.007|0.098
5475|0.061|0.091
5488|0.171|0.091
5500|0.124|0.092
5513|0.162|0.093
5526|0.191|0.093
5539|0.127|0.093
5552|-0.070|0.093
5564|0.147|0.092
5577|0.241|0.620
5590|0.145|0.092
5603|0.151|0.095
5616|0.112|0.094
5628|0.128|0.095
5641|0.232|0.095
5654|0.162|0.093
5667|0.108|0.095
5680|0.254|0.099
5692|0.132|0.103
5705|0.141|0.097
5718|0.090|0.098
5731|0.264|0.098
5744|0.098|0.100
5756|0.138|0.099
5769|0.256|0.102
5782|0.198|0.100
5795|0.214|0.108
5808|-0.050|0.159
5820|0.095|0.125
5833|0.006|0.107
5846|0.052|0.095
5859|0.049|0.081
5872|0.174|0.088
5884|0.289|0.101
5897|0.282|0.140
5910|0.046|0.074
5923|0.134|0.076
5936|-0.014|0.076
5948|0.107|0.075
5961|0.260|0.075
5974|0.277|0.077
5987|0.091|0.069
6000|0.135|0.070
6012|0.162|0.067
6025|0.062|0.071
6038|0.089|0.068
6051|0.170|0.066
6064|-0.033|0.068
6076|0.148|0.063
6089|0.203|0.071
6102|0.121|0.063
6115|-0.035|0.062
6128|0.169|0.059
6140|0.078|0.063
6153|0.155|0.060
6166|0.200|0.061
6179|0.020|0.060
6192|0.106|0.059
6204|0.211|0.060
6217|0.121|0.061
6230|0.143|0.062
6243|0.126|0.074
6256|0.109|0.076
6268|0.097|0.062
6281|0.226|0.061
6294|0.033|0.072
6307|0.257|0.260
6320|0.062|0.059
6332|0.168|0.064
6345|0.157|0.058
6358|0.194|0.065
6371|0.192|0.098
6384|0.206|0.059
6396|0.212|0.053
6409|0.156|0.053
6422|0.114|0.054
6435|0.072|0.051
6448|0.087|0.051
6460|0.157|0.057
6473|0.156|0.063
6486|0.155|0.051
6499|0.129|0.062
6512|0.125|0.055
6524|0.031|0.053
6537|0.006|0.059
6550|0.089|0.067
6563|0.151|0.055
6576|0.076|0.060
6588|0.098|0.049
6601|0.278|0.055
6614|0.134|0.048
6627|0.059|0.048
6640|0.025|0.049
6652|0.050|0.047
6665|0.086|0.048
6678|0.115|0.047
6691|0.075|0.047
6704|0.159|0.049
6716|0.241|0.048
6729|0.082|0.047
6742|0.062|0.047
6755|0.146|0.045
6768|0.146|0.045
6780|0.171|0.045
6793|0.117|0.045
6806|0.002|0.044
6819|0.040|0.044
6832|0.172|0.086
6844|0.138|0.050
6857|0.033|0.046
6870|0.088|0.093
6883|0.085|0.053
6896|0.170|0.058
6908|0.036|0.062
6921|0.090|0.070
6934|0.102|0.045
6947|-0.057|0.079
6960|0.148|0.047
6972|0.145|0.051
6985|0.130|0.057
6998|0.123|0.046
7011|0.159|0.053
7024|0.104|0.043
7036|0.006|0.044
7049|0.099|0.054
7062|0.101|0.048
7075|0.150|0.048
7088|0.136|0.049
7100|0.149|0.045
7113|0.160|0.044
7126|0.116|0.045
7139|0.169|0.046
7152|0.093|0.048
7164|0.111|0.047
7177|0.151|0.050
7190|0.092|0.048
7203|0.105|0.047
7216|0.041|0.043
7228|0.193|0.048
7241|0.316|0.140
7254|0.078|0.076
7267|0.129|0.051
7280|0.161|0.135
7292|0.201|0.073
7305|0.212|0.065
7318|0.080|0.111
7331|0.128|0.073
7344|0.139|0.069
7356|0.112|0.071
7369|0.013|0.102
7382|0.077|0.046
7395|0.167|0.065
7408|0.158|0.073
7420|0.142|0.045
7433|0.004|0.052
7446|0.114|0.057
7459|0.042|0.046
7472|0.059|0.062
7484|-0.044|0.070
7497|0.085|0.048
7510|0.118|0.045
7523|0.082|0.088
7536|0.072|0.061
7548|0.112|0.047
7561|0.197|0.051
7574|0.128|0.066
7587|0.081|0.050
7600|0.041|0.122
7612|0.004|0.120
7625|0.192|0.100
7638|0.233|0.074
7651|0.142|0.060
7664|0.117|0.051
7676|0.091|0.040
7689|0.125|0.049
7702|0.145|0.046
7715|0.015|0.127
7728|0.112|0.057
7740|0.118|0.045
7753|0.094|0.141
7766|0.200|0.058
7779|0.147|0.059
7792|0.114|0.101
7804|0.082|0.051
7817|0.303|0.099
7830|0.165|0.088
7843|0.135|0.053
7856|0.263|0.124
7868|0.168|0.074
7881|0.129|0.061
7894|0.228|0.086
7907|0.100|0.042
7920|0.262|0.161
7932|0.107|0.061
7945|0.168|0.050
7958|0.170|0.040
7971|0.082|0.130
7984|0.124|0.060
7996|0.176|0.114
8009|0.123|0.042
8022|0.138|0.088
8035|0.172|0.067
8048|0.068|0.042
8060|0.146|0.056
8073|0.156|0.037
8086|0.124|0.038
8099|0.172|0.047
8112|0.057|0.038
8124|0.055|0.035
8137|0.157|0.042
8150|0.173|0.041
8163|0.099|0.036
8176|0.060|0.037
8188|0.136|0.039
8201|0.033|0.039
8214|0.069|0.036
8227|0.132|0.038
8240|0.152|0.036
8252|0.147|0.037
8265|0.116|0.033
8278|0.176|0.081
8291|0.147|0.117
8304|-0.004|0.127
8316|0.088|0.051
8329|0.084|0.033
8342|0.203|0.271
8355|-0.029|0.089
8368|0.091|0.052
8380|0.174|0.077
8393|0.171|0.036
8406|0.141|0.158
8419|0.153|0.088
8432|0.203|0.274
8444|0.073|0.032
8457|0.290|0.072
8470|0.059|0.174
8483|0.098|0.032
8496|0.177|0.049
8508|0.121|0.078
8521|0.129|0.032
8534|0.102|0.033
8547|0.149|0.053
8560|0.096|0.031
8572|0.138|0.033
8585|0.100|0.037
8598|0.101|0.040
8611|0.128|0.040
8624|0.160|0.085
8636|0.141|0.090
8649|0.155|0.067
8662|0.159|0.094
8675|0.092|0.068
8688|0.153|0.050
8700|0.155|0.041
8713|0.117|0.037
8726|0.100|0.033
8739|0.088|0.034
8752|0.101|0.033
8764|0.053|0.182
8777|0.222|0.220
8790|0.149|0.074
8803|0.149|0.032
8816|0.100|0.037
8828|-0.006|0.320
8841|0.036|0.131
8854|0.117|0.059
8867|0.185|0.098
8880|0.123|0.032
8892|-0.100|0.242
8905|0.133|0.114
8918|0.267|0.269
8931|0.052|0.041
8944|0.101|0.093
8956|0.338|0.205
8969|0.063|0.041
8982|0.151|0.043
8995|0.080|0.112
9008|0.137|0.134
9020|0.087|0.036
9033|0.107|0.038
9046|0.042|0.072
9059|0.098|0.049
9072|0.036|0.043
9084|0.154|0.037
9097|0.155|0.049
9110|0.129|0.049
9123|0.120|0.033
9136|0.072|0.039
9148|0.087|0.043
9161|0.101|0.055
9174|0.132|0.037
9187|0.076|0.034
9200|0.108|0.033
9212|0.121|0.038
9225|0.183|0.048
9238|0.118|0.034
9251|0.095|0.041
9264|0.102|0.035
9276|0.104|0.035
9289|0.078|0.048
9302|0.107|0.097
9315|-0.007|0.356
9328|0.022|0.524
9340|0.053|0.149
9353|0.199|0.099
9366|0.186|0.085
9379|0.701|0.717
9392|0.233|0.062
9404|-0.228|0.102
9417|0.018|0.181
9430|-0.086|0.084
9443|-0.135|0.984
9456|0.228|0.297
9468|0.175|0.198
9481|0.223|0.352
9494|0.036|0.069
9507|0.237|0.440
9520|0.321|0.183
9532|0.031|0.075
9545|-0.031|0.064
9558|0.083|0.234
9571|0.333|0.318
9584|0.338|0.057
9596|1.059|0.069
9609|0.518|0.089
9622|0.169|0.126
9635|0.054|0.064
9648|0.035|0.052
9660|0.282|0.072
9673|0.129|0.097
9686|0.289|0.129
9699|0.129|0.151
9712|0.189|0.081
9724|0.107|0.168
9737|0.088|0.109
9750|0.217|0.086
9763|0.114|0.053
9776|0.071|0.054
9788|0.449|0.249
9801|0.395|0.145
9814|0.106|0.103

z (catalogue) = 1.574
